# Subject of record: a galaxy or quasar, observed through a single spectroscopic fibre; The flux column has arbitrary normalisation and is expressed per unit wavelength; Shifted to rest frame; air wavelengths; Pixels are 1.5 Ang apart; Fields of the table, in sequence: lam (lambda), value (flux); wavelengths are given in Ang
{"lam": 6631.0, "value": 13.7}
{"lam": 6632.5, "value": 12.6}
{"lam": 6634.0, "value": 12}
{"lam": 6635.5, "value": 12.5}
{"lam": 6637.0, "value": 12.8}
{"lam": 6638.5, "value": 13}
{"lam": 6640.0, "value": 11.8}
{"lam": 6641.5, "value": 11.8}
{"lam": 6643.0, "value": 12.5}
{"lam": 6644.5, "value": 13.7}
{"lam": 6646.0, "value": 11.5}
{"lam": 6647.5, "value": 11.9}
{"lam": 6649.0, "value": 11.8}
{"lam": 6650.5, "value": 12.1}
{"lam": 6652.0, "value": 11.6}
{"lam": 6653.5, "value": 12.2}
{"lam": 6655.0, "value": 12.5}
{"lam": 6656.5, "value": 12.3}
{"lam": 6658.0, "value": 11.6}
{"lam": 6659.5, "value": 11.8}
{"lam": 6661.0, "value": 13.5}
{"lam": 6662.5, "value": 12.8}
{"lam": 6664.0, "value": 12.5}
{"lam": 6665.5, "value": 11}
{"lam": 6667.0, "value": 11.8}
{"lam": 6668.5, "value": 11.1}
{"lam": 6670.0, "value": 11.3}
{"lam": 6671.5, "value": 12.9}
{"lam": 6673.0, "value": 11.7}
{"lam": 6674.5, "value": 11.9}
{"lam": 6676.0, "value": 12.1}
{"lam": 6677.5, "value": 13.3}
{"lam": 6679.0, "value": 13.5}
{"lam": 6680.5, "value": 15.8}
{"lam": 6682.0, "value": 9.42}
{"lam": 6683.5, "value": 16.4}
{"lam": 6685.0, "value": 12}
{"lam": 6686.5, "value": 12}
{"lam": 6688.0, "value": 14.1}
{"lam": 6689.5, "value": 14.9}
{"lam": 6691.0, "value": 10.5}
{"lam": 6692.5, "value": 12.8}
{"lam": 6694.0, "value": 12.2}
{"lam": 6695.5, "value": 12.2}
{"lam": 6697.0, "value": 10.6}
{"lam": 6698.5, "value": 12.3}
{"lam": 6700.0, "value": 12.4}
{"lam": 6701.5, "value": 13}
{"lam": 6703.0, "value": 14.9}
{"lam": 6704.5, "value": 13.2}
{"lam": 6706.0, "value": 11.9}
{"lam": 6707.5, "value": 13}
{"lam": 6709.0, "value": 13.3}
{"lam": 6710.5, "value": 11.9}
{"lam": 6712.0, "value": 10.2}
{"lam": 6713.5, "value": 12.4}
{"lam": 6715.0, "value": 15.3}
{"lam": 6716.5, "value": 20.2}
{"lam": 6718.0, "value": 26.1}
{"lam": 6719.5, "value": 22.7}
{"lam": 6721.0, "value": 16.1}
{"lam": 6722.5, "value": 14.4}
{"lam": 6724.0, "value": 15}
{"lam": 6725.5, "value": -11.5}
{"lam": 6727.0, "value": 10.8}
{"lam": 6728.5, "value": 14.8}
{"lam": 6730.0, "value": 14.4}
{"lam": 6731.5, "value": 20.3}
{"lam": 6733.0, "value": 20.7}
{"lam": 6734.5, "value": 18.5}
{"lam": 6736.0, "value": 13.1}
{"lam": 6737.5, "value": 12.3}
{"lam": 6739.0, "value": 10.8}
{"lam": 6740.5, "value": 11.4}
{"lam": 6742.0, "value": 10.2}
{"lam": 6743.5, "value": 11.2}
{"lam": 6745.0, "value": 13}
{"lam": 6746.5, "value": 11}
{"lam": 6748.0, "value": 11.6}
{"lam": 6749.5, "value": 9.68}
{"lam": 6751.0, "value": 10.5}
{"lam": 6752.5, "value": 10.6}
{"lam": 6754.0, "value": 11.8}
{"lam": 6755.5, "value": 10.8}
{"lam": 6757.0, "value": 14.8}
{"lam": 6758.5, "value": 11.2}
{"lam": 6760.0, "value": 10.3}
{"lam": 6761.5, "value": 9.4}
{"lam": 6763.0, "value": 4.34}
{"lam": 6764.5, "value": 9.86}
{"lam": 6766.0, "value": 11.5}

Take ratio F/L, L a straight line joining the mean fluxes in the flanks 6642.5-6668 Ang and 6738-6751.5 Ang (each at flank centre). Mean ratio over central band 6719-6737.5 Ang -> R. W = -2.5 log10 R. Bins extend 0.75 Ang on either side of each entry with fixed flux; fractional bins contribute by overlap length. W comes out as -0.23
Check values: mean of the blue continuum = 12.2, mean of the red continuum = 11.1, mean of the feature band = 13.9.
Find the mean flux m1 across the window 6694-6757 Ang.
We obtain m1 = 13.1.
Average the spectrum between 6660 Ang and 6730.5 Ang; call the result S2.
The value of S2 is 13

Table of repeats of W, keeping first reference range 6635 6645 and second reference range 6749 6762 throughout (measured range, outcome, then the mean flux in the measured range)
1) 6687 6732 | -0.15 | 13.4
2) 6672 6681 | -0.08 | 13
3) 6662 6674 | 0.03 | 11.9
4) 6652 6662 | 0.01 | 12.3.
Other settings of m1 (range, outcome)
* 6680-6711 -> 12.8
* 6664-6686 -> 12.4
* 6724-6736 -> 12.8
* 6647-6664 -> 12.2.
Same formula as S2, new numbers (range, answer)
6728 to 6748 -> 13.9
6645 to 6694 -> 12.4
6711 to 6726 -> 14.5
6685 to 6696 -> 12.6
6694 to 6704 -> 12.6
